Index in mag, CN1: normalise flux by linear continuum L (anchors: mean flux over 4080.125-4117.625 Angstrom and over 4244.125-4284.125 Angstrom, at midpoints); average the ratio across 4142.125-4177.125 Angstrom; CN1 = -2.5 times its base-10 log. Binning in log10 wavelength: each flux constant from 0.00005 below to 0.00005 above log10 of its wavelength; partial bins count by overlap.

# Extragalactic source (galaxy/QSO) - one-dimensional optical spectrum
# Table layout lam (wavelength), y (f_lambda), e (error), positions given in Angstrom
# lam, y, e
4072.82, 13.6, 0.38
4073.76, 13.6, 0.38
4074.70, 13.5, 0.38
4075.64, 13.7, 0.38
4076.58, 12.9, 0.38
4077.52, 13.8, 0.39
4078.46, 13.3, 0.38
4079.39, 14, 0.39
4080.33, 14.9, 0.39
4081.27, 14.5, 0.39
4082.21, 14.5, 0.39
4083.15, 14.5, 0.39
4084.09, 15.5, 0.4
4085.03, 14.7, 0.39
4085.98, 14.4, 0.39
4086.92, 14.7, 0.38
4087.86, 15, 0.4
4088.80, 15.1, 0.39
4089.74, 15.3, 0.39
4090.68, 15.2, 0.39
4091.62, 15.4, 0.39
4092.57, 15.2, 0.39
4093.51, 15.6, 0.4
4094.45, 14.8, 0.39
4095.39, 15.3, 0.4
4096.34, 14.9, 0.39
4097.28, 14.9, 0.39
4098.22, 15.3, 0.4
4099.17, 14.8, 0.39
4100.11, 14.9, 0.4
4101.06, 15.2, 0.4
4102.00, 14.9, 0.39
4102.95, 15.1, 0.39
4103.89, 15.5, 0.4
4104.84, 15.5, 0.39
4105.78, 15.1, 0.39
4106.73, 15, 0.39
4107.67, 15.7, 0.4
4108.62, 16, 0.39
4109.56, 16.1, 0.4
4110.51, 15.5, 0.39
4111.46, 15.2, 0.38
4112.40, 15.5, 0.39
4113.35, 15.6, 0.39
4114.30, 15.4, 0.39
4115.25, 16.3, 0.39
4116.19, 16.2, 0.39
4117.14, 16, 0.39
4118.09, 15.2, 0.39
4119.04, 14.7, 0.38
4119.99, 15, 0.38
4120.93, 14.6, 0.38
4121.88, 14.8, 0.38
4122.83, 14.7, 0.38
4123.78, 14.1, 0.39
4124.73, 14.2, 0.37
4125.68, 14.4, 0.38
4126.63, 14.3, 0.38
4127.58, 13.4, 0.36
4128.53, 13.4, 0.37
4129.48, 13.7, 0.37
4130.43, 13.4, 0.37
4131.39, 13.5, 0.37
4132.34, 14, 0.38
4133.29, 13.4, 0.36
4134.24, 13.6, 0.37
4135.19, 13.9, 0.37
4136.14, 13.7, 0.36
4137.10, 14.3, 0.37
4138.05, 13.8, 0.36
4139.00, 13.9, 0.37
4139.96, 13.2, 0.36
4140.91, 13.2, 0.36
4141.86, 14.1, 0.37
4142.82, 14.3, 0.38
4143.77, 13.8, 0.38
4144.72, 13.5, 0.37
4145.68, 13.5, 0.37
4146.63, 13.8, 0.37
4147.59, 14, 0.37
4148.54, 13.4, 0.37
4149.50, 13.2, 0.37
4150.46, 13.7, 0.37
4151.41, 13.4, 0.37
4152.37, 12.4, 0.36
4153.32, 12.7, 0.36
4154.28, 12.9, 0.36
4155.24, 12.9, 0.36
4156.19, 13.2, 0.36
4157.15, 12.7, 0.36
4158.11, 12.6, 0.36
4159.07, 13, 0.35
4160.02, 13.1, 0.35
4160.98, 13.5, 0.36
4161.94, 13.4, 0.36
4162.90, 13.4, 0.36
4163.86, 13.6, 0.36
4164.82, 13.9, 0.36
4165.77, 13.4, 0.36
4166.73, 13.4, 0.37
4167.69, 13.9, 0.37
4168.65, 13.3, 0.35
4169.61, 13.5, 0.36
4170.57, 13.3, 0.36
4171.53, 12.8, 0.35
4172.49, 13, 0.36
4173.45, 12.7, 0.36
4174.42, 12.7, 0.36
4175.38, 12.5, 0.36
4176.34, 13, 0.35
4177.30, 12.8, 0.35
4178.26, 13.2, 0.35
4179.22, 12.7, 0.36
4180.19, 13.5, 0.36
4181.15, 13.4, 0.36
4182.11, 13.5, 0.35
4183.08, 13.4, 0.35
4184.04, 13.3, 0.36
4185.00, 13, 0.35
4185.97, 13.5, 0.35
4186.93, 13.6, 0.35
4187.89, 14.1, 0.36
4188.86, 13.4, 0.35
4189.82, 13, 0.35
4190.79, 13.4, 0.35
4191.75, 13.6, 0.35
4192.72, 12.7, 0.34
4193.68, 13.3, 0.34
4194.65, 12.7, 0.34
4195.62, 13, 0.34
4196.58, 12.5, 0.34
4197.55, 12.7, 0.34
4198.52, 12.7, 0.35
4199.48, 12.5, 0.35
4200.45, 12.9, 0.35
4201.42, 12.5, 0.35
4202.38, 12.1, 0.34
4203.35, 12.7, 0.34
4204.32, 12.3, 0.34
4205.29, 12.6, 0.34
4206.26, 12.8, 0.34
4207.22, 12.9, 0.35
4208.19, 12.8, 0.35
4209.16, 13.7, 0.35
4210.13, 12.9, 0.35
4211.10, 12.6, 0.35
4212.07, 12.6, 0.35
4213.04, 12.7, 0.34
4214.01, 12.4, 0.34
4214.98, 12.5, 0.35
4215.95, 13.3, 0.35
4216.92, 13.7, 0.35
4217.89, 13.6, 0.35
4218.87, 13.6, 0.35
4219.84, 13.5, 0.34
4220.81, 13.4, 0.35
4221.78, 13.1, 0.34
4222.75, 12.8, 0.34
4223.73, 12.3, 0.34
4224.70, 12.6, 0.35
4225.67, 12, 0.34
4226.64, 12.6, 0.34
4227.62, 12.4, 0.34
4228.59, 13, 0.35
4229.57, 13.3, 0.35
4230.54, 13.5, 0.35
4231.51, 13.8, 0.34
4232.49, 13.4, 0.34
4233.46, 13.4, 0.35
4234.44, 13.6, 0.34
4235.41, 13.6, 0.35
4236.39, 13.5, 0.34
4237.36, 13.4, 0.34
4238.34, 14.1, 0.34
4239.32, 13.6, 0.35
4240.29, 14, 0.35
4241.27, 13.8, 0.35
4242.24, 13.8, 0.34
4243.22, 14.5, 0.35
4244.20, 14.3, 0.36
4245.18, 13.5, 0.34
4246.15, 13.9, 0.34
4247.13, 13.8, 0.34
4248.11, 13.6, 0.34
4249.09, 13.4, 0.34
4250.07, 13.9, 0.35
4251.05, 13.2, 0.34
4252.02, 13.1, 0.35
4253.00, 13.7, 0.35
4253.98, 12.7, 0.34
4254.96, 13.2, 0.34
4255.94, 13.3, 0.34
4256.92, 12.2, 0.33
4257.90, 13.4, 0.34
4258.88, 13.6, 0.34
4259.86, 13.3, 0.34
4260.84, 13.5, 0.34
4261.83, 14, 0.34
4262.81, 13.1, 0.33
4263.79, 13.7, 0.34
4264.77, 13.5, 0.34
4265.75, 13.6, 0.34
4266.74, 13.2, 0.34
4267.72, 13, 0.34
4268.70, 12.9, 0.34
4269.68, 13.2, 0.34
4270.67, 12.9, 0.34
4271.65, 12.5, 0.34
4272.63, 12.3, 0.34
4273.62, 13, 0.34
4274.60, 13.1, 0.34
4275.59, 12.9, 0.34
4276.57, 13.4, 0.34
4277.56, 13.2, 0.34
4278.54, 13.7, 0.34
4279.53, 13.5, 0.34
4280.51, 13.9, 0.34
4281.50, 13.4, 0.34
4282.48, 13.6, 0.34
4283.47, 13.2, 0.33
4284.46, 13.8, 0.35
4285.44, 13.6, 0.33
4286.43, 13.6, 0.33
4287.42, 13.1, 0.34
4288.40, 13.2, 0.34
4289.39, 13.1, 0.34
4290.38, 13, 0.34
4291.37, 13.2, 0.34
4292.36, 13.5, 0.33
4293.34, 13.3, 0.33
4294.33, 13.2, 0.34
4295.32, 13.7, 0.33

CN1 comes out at 0.10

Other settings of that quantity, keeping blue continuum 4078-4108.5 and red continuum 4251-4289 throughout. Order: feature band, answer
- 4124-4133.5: 0.06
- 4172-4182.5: 0.09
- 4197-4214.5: 0.10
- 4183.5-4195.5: 0.06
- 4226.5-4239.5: 0.02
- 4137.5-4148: 0.06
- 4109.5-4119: -0.06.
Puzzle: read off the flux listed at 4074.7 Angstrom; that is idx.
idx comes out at 13.5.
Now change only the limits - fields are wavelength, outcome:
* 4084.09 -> 15.5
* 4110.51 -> 15.5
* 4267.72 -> 13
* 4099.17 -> 14.8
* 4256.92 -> 12.2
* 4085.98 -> 14.4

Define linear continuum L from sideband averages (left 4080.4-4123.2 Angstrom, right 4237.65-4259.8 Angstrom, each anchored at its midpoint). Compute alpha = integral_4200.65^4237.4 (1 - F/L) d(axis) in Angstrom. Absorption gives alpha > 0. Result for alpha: 2.4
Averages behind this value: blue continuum 15.2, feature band 13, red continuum 13.6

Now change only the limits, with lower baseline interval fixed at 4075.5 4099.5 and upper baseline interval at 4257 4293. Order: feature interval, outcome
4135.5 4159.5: 1.4 Angstrom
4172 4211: 2.6 Angstrom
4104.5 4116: -0.8 Angstrom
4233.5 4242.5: -0.1 Angstrom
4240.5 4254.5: -0.2 Angstrom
